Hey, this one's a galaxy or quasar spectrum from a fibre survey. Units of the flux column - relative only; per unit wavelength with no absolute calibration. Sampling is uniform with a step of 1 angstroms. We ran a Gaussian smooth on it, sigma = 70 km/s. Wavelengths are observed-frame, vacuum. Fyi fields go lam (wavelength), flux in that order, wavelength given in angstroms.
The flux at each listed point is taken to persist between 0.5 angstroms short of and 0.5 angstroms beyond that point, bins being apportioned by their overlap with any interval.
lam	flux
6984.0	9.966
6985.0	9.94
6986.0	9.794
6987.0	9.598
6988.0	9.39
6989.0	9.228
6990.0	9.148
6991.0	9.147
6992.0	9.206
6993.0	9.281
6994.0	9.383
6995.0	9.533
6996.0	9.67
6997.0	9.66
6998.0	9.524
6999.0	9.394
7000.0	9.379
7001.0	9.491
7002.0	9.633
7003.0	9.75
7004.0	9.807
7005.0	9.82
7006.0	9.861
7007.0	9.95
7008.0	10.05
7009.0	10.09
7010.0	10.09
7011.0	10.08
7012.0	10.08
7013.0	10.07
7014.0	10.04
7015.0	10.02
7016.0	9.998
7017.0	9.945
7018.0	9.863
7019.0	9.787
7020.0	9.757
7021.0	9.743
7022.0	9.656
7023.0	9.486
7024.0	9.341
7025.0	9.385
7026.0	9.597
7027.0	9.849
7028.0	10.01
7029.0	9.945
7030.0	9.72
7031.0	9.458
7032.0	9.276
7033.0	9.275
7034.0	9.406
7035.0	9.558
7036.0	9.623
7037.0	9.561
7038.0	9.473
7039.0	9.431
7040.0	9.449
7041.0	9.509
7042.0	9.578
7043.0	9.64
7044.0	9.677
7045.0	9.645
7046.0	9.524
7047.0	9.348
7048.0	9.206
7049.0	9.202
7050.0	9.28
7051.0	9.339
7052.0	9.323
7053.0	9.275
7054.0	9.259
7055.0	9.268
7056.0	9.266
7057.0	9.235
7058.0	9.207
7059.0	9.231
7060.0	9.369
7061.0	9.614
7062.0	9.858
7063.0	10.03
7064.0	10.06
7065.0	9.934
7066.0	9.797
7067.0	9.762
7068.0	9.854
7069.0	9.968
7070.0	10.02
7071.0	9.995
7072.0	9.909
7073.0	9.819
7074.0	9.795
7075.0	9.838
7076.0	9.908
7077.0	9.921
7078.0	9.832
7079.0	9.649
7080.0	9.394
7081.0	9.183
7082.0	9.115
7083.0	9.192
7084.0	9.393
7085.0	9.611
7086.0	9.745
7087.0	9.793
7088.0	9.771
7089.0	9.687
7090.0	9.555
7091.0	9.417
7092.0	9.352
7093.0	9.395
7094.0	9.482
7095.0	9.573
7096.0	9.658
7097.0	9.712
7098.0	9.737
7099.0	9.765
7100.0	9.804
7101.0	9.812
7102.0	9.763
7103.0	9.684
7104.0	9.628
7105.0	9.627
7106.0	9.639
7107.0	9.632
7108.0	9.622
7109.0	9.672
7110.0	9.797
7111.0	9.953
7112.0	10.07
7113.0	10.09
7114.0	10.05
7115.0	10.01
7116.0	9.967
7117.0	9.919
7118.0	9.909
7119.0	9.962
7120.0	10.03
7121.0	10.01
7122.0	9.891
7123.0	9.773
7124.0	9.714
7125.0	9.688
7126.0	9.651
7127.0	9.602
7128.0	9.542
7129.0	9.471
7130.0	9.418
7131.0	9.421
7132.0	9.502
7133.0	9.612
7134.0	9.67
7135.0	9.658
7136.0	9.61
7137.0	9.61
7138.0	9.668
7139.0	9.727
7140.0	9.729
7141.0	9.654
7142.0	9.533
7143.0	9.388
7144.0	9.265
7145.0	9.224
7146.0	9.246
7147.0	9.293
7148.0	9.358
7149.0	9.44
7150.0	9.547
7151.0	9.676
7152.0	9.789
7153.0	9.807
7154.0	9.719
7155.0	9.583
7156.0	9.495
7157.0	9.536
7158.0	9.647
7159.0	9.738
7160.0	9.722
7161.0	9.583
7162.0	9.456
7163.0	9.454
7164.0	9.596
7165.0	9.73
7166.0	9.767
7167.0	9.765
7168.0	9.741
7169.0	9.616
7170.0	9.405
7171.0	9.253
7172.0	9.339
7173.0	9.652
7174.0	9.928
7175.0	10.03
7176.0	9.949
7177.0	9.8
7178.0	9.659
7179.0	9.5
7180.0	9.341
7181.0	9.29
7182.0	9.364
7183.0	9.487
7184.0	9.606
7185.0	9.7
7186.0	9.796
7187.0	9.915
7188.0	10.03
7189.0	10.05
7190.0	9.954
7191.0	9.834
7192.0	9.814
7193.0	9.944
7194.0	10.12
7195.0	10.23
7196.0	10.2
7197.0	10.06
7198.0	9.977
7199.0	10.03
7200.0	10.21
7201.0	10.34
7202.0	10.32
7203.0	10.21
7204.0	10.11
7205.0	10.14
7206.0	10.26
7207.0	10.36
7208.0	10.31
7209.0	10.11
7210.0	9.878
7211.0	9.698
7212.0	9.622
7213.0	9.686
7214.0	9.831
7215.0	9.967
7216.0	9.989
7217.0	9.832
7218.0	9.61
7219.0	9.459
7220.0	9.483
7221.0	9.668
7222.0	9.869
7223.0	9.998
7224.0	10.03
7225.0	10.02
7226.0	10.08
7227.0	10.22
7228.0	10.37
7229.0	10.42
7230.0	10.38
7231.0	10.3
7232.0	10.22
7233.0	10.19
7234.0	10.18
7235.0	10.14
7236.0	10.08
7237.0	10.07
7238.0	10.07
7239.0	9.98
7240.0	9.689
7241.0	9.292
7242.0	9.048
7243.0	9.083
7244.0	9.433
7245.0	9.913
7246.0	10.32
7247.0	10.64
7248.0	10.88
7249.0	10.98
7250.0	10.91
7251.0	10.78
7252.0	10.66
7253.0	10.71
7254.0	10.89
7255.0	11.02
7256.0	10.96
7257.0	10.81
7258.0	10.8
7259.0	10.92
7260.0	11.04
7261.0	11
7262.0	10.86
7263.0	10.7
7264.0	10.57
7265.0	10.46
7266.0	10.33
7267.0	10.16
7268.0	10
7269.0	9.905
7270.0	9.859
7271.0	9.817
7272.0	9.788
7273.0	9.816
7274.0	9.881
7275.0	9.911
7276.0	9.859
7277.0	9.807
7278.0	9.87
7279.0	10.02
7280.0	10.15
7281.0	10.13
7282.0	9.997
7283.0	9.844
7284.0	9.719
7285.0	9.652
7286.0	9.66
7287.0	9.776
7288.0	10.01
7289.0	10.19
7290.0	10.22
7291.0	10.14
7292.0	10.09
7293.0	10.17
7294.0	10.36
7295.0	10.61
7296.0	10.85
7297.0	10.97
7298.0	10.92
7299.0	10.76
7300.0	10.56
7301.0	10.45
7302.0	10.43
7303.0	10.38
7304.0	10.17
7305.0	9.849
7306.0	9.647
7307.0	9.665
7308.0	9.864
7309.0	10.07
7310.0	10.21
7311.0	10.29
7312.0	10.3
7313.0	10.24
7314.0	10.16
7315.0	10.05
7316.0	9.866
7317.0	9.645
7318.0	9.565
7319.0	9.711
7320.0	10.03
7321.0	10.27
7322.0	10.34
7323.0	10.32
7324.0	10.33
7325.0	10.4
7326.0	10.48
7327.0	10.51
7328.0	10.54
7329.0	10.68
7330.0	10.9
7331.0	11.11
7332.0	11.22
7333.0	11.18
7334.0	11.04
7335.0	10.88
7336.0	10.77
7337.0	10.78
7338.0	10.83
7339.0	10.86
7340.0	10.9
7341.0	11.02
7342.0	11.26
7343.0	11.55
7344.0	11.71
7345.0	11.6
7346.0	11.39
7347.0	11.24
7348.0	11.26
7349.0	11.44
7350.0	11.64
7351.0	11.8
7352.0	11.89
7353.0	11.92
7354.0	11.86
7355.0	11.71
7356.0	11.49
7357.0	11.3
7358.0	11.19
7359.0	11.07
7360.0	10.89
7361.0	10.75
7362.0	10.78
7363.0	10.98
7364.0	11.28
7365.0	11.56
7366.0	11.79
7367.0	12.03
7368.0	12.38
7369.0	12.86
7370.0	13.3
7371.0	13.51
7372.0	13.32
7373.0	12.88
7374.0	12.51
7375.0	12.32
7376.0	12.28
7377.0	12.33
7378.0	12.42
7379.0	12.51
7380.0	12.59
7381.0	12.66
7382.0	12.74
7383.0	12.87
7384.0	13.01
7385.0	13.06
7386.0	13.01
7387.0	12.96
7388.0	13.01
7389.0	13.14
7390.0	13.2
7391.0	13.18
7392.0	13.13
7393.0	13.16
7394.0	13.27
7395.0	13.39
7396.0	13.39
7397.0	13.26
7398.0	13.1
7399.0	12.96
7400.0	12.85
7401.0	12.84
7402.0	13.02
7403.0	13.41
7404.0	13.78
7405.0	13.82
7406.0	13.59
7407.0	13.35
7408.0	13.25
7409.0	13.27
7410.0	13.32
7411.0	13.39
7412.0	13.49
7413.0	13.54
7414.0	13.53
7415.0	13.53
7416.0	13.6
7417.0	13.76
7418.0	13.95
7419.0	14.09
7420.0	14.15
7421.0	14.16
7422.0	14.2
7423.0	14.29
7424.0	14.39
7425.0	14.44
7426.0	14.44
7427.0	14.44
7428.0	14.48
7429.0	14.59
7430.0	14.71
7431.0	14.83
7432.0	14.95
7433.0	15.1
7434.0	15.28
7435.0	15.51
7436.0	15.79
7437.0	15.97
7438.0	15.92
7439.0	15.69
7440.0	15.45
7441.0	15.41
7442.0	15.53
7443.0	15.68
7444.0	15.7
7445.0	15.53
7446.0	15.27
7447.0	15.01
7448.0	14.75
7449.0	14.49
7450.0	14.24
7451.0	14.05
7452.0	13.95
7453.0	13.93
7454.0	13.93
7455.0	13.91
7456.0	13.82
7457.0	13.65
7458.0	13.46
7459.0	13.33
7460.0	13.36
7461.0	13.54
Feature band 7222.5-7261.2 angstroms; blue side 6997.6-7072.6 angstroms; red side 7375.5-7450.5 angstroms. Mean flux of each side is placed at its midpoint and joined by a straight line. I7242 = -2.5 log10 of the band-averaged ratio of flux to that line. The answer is 0.163 mag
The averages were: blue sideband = 9.65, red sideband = 13.9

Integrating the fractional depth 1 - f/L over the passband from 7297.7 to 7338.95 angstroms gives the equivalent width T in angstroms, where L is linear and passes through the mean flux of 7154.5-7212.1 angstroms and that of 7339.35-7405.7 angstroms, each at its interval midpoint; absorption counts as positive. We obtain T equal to 4.34 angstroms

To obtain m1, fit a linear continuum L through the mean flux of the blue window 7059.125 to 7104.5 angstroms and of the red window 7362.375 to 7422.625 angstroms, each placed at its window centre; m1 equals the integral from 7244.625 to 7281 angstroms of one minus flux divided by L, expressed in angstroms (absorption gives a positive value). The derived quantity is 3.8 angstroms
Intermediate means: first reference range 9.69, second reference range 13.1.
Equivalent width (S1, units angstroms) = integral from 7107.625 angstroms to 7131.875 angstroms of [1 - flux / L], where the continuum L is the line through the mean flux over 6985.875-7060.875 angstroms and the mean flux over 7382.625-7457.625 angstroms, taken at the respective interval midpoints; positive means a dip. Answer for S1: 2.0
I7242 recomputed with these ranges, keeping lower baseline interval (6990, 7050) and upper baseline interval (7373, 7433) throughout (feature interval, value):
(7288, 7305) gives 0.19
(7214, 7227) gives 0.18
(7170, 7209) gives 0.15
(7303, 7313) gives 0.24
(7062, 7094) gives 0.06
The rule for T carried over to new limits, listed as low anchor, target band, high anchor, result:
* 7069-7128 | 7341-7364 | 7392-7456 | 3.2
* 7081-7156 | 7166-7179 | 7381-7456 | 0.9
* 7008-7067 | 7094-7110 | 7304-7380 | 0.4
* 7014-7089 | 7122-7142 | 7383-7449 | 1.8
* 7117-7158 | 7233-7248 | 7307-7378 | 0.7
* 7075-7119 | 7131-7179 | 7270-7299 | 1.1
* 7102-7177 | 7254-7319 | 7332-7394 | 5.6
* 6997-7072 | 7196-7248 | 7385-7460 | 7.9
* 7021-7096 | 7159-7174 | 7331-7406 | 1.3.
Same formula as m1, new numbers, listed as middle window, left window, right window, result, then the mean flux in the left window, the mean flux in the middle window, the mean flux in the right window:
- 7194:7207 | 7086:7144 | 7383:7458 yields 0.9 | 9.7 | 10.2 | 14.1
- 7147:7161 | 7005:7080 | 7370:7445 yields 1.7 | 9.67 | 9.61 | 13.8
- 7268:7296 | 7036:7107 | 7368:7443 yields 5.1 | 9.59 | 9.99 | 13.7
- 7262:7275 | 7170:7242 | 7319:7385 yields 0.6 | 9.91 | 10.1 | 11.5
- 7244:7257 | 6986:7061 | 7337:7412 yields 0.8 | 9.57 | 10.7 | 12.4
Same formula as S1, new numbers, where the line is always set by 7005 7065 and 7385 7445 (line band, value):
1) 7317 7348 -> 5.5 angstroms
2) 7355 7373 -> 2.2 angstroms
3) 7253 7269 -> 2.1 angstroms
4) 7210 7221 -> 1.9 angstroms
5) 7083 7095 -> 0.8 angstroms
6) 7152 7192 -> 5.5 angstroms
